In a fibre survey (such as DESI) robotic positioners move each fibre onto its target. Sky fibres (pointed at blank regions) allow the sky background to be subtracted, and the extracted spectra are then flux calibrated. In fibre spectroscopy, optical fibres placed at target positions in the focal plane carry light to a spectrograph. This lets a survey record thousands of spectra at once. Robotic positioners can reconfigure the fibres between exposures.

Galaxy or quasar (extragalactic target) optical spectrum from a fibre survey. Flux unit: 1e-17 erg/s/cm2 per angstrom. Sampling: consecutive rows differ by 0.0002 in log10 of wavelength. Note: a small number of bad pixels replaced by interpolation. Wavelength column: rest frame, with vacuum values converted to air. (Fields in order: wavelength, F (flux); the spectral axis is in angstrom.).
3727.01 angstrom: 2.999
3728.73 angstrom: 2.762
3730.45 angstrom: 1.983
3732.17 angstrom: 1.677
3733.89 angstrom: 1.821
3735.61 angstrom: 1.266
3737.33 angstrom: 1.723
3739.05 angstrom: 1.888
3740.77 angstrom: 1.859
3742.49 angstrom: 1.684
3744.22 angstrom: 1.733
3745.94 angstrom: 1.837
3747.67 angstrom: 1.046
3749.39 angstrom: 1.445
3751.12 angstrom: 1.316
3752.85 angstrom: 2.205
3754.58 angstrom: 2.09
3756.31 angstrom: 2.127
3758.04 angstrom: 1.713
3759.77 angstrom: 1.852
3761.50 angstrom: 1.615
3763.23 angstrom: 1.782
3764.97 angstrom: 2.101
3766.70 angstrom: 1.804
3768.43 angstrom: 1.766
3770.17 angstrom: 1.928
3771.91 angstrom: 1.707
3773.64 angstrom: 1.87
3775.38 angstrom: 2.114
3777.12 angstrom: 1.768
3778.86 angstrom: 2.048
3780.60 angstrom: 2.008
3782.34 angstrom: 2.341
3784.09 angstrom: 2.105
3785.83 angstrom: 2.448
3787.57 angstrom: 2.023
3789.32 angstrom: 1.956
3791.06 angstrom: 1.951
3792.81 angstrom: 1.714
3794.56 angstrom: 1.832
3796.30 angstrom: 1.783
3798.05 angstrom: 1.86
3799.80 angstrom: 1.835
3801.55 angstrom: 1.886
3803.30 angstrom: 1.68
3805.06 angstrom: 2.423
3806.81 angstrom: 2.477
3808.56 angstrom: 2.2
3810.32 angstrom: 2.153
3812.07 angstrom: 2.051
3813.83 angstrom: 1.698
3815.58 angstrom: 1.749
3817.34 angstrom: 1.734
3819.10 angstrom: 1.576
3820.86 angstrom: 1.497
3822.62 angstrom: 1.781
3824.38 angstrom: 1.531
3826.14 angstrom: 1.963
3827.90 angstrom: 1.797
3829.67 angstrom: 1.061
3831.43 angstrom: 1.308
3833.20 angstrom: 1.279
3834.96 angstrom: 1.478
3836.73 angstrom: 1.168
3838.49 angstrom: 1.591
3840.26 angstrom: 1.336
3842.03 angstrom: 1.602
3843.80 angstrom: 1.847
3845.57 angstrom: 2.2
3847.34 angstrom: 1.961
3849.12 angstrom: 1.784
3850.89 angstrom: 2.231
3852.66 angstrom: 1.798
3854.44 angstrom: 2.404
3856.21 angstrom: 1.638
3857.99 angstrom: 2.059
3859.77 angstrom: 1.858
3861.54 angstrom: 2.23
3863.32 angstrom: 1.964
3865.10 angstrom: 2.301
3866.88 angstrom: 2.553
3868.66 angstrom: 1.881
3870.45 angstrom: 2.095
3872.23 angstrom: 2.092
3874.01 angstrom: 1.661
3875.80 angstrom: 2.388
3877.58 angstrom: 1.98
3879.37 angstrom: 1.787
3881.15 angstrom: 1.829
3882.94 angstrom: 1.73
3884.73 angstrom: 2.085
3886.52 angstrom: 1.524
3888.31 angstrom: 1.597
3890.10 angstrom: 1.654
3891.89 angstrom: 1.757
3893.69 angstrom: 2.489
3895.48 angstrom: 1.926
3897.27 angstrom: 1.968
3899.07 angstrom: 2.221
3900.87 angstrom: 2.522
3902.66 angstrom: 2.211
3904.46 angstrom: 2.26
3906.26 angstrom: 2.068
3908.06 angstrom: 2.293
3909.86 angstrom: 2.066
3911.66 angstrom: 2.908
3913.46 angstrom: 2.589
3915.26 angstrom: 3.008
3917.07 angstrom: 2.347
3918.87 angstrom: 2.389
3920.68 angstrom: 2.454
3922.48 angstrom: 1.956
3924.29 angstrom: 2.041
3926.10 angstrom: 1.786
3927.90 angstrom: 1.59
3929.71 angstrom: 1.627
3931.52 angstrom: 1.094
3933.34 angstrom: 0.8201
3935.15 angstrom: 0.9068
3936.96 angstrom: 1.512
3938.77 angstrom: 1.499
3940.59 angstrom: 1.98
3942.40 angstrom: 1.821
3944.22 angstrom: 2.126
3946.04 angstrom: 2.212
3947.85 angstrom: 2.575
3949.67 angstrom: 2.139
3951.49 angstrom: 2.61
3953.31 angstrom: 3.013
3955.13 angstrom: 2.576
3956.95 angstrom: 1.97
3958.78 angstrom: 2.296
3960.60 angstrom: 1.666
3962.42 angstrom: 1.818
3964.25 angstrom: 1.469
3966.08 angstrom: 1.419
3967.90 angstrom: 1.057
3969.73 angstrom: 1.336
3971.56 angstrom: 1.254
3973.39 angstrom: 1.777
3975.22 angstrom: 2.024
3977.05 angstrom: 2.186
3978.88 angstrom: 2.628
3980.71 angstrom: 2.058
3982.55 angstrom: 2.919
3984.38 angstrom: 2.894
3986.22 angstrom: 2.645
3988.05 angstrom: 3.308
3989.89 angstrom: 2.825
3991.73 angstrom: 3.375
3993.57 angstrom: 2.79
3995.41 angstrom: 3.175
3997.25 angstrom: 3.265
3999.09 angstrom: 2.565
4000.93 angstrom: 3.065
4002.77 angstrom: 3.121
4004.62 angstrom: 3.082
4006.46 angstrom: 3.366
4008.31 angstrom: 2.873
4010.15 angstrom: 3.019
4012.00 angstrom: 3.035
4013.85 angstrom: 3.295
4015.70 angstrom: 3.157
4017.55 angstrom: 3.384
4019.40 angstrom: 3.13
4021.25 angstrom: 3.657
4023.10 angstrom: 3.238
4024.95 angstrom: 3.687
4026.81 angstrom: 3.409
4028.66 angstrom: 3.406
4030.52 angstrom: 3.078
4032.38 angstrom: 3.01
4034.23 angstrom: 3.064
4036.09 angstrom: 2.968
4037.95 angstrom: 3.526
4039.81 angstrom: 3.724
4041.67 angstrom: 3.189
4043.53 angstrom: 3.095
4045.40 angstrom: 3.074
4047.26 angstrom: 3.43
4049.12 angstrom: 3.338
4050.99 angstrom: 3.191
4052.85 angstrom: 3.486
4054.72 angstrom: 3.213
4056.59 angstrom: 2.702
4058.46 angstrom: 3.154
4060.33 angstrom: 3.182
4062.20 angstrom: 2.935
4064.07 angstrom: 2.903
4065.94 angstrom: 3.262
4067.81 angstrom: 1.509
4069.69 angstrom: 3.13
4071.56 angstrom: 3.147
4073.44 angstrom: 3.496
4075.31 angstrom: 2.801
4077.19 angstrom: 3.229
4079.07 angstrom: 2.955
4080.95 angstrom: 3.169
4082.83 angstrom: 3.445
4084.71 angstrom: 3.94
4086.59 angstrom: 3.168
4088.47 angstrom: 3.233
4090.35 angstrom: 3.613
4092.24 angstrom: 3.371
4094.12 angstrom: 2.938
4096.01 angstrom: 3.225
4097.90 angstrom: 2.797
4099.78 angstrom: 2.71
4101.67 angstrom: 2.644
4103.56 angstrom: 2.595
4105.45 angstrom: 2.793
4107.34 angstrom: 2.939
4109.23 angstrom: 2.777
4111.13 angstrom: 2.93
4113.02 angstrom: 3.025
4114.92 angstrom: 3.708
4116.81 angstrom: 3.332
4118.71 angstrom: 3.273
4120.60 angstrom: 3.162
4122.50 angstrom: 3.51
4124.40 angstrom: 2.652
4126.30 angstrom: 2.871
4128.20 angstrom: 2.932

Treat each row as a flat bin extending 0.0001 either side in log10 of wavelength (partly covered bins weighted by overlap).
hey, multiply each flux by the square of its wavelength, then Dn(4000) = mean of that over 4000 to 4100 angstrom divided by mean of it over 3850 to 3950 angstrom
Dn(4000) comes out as 1.7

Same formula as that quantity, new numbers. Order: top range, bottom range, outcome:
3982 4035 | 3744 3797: 1.89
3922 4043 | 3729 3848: 1.54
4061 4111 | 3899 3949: 1.62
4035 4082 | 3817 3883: 1.90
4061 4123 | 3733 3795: 1.97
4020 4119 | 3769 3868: 1.90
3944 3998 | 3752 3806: 1.31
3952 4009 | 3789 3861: 1.48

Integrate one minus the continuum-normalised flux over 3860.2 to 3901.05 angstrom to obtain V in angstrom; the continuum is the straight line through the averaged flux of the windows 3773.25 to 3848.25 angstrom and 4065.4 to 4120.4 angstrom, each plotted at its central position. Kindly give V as 2.59 angstrom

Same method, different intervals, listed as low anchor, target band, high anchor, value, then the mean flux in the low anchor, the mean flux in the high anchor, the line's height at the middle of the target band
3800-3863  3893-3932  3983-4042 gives 3.58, 1.8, 3.16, 2.41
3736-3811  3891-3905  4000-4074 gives 1.85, 1.9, 3.17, 2.5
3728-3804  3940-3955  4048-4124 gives 1.37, 1.86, 3.1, 2.56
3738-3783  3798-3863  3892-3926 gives 7.68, 1.83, 2.29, 2.05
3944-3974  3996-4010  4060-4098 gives -3.91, 1.96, 3.12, 2.38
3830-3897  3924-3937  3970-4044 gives 5.40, 1.86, 2.97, 2.38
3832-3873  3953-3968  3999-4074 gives 4.00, 1.88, 3.16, 2.63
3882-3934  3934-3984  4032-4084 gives 9.27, 2.04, 3.12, 2.41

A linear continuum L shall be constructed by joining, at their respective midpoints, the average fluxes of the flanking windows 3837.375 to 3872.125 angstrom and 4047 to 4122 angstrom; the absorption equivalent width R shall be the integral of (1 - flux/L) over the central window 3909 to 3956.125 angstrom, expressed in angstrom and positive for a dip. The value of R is 5.6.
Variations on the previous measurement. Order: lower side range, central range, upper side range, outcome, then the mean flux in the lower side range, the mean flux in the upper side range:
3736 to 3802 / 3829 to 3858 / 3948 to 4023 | 5.90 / 1.86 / 2.59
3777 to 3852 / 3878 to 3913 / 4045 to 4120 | 2.58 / 1.83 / 3.09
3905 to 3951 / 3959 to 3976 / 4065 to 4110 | 5.22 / 2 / 3.04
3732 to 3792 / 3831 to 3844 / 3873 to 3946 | 3.22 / 1.85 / 1.96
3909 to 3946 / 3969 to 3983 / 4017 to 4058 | 2.93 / 1.93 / 3.27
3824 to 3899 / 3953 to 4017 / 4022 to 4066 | 6.21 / 1.85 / 3.22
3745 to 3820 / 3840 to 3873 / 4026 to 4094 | 3.50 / 1.9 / 3.18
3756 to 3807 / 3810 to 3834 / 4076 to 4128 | 5.07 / 1.94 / 3.11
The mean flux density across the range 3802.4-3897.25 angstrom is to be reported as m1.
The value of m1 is 1.86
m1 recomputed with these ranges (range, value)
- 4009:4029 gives 3.3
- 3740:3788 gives 1.87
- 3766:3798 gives 1.95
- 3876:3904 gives 1.97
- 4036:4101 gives 3.15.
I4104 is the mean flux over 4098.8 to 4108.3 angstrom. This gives 2.74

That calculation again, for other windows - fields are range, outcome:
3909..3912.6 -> 2.49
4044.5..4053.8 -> 3.31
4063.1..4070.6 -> 2.7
